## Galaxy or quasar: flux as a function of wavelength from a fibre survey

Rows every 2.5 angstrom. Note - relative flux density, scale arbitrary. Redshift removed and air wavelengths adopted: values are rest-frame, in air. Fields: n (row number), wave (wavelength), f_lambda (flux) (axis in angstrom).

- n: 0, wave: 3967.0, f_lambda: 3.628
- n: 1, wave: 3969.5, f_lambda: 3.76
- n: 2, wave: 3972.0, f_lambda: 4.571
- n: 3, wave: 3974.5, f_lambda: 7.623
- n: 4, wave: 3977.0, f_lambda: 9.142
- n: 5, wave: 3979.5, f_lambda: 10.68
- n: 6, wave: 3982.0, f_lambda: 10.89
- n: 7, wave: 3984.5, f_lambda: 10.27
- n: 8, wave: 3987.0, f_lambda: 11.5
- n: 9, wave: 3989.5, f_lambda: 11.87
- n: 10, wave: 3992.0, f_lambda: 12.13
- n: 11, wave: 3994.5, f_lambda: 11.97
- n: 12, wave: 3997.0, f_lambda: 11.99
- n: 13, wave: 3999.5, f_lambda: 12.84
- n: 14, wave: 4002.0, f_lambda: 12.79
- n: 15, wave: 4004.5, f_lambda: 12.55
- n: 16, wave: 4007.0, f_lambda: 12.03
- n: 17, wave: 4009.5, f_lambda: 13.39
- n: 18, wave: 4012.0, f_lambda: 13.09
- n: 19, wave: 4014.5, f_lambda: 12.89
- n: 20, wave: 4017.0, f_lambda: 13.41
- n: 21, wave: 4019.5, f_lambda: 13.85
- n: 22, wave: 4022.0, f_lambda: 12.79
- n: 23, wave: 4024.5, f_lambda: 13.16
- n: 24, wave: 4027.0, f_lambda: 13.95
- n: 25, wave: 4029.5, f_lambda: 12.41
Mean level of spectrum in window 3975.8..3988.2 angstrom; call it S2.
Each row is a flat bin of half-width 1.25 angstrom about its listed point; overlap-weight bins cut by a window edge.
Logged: 10.5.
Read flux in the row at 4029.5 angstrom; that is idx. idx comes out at 12.41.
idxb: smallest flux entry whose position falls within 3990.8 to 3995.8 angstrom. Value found 11.97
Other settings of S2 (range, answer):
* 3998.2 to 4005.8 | 12.7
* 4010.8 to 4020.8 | 13.3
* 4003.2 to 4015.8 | 12.8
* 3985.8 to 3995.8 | 11.9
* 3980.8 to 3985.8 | 10.6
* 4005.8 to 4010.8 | 12.7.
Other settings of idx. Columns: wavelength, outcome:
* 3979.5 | 10.68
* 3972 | 4.571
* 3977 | 9.142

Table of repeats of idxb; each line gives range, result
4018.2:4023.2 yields 12.79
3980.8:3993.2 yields 10.27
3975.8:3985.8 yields 9.142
